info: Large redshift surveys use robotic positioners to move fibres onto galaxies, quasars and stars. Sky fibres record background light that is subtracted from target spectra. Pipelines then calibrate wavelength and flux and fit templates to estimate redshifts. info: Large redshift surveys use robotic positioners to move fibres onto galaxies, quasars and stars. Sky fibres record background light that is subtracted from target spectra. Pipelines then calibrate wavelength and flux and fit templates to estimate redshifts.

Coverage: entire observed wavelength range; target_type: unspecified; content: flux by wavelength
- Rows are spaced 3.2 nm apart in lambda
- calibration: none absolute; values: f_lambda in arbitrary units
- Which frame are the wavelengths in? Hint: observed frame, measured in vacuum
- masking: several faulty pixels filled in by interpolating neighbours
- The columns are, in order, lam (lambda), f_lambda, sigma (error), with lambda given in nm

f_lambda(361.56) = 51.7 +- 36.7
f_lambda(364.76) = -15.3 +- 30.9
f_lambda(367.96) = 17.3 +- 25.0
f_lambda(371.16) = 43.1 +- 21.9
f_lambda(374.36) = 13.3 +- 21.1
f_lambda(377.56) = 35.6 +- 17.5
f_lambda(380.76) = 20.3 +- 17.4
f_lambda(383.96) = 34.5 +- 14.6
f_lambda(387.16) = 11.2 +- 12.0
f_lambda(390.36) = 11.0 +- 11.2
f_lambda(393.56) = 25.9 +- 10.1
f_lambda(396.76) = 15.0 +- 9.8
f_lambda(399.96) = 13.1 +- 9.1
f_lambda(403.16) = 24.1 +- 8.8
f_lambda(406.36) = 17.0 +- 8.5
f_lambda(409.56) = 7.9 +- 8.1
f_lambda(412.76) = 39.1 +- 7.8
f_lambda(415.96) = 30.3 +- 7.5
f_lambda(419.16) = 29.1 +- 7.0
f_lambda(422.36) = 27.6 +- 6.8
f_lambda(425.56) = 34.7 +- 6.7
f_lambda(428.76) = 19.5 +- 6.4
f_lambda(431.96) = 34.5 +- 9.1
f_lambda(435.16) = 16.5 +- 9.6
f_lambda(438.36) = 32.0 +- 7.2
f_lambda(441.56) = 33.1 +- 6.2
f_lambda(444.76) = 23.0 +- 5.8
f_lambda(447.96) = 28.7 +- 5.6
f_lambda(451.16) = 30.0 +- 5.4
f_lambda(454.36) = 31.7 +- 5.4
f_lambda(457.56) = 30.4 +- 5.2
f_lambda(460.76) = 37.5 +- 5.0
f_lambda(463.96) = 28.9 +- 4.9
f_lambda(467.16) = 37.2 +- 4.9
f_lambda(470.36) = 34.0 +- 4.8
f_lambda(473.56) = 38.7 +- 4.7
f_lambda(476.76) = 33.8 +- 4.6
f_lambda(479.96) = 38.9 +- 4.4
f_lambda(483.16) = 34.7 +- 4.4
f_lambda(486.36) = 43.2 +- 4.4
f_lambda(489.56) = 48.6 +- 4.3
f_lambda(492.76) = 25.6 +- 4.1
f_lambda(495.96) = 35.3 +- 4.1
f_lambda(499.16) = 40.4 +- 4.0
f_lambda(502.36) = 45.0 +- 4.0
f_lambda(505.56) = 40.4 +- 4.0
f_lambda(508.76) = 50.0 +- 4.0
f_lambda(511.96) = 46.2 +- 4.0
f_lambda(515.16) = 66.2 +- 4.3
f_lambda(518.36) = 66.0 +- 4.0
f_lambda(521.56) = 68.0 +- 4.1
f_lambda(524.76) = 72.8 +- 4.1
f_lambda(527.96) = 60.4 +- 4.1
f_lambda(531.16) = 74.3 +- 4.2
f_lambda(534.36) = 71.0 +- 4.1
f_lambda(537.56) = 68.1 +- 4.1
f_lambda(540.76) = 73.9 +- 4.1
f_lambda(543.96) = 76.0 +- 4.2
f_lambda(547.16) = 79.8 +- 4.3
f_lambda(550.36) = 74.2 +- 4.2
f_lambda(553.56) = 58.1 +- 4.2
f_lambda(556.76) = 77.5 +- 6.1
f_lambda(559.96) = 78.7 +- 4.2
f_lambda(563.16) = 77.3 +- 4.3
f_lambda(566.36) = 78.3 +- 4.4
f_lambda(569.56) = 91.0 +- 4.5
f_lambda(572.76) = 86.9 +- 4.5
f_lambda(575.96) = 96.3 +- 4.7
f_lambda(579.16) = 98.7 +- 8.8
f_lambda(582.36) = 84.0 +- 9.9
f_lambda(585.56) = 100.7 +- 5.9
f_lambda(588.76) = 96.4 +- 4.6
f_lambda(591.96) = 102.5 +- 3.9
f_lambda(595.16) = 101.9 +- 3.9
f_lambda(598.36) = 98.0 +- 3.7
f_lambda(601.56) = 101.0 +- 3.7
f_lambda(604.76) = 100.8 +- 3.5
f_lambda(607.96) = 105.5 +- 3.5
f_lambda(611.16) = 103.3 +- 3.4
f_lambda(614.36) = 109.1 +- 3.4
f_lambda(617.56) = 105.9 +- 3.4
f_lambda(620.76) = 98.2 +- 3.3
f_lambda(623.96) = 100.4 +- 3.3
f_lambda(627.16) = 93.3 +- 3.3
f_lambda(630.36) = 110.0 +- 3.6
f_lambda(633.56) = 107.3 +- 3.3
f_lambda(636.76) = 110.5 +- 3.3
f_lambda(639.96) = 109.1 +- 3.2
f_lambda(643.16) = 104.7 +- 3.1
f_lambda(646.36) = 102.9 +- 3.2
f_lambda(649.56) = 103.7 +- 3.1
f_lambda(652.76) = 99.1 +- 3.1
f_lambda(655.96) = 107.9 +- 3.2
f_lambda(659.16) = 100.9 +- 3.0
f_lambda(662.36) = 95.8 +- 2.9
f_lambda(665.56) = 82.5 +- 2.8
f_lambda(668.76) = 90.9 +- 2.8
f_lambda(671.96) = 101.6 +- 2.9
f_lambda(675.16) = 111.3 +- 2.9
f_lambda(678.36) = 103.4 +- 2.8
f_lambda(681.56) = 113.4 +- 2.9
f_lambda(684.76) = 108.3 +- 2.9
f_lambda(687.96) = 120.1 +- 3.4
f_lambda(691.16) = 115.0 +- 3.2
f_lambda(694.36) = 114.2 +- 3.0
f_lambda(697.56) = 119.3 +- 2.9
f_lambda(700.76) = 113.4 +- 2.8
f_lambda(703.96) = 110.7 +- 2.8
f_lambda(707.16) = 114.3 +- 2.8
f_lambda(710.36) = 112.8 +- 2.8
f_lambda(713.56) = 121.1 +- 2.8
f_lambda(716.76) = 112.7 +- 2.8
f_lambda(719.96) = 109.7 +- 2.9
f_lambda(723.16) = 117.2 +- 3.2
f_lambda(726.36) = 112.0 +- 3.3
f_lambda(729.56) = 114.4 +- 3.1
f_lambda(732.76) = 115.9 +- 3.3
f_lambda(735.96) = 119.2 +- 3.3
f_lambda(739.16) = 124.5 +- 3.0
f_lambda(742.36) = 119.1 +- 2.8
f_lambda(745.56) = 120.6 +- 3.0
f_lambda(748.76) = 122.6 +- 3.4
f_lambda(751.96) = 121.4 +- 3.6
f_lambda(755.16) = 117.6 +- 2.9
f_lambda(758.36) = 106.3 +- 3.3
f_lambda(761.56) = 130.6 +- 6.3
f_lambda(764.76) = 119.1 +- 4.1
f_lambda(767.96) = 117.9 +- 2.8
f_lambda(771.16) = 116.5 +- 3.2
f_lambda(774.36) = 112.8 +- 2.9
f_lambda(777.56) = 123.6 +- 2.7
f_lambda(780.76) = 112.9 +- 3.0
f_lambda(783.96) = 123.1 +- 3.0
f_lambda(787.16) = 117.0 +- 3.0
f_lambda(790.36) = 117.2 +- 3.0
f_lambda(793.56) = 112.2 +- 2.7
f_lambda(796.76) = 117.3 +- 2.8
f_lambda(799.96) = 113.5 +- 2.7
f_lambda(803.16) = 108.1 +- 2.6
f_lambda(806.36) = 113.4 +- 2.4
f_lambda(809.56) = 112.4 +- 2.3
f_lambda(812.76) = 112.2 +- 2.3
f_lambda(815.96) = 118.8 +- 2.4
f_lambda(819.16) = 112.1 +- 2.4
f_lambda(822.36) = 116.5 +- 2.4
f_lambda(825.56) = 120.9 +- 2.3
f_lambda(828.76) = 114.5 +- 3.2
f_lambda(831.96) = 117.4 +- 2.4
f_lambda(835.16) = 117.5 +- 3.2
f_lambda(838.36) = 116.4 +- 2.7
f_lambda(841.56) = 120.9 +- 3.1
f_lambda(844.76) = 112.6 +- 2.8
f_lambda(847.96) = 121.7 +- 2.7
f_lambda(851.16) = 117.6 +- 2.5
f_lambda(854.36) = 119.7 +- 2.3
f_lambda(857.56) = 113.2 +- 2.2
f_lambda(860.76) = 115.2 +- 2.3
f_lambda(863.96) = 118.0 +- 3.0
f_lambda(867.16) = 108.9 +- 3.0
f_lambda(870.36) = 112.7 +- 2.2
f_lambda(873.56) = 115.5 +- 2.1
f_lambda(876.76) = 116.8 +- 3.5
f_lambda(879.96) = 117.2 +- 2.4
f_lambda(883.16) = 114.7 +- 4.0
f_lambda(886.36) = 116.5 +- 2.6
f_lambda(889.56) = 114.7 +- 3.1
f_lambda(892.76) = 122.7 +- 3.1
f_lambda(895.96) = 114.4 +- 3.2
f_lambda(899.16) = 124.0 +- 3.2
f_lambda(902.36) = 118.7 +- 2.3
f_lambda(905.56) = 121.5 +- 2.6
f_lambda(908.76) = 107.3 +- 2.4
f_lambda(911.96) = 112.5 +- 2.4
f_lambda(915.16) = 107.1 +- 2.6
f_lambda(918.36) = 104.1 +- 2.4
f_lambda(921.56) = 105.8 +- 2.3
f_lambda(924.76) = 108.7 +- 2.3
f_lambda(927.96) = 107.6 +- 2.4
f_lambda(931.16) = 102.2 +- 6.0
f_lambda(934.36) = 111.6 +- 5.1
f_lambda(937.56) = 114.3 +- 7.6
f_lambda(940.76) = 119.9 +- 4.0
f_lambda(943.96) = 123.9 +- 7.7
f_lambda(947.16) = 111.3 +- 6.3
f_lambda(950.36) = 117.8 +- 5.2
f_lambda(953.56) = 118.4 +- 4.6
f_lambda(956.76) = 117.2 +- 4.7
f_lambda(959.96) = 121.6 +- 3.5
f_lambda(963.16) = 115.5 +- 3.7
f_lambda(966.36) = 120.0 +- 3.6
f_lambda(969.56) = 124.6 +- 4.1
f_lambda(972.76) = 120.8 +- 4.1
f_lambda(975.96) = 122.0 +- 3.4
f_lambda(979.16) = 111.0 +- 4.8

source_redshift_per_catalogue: 0.286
